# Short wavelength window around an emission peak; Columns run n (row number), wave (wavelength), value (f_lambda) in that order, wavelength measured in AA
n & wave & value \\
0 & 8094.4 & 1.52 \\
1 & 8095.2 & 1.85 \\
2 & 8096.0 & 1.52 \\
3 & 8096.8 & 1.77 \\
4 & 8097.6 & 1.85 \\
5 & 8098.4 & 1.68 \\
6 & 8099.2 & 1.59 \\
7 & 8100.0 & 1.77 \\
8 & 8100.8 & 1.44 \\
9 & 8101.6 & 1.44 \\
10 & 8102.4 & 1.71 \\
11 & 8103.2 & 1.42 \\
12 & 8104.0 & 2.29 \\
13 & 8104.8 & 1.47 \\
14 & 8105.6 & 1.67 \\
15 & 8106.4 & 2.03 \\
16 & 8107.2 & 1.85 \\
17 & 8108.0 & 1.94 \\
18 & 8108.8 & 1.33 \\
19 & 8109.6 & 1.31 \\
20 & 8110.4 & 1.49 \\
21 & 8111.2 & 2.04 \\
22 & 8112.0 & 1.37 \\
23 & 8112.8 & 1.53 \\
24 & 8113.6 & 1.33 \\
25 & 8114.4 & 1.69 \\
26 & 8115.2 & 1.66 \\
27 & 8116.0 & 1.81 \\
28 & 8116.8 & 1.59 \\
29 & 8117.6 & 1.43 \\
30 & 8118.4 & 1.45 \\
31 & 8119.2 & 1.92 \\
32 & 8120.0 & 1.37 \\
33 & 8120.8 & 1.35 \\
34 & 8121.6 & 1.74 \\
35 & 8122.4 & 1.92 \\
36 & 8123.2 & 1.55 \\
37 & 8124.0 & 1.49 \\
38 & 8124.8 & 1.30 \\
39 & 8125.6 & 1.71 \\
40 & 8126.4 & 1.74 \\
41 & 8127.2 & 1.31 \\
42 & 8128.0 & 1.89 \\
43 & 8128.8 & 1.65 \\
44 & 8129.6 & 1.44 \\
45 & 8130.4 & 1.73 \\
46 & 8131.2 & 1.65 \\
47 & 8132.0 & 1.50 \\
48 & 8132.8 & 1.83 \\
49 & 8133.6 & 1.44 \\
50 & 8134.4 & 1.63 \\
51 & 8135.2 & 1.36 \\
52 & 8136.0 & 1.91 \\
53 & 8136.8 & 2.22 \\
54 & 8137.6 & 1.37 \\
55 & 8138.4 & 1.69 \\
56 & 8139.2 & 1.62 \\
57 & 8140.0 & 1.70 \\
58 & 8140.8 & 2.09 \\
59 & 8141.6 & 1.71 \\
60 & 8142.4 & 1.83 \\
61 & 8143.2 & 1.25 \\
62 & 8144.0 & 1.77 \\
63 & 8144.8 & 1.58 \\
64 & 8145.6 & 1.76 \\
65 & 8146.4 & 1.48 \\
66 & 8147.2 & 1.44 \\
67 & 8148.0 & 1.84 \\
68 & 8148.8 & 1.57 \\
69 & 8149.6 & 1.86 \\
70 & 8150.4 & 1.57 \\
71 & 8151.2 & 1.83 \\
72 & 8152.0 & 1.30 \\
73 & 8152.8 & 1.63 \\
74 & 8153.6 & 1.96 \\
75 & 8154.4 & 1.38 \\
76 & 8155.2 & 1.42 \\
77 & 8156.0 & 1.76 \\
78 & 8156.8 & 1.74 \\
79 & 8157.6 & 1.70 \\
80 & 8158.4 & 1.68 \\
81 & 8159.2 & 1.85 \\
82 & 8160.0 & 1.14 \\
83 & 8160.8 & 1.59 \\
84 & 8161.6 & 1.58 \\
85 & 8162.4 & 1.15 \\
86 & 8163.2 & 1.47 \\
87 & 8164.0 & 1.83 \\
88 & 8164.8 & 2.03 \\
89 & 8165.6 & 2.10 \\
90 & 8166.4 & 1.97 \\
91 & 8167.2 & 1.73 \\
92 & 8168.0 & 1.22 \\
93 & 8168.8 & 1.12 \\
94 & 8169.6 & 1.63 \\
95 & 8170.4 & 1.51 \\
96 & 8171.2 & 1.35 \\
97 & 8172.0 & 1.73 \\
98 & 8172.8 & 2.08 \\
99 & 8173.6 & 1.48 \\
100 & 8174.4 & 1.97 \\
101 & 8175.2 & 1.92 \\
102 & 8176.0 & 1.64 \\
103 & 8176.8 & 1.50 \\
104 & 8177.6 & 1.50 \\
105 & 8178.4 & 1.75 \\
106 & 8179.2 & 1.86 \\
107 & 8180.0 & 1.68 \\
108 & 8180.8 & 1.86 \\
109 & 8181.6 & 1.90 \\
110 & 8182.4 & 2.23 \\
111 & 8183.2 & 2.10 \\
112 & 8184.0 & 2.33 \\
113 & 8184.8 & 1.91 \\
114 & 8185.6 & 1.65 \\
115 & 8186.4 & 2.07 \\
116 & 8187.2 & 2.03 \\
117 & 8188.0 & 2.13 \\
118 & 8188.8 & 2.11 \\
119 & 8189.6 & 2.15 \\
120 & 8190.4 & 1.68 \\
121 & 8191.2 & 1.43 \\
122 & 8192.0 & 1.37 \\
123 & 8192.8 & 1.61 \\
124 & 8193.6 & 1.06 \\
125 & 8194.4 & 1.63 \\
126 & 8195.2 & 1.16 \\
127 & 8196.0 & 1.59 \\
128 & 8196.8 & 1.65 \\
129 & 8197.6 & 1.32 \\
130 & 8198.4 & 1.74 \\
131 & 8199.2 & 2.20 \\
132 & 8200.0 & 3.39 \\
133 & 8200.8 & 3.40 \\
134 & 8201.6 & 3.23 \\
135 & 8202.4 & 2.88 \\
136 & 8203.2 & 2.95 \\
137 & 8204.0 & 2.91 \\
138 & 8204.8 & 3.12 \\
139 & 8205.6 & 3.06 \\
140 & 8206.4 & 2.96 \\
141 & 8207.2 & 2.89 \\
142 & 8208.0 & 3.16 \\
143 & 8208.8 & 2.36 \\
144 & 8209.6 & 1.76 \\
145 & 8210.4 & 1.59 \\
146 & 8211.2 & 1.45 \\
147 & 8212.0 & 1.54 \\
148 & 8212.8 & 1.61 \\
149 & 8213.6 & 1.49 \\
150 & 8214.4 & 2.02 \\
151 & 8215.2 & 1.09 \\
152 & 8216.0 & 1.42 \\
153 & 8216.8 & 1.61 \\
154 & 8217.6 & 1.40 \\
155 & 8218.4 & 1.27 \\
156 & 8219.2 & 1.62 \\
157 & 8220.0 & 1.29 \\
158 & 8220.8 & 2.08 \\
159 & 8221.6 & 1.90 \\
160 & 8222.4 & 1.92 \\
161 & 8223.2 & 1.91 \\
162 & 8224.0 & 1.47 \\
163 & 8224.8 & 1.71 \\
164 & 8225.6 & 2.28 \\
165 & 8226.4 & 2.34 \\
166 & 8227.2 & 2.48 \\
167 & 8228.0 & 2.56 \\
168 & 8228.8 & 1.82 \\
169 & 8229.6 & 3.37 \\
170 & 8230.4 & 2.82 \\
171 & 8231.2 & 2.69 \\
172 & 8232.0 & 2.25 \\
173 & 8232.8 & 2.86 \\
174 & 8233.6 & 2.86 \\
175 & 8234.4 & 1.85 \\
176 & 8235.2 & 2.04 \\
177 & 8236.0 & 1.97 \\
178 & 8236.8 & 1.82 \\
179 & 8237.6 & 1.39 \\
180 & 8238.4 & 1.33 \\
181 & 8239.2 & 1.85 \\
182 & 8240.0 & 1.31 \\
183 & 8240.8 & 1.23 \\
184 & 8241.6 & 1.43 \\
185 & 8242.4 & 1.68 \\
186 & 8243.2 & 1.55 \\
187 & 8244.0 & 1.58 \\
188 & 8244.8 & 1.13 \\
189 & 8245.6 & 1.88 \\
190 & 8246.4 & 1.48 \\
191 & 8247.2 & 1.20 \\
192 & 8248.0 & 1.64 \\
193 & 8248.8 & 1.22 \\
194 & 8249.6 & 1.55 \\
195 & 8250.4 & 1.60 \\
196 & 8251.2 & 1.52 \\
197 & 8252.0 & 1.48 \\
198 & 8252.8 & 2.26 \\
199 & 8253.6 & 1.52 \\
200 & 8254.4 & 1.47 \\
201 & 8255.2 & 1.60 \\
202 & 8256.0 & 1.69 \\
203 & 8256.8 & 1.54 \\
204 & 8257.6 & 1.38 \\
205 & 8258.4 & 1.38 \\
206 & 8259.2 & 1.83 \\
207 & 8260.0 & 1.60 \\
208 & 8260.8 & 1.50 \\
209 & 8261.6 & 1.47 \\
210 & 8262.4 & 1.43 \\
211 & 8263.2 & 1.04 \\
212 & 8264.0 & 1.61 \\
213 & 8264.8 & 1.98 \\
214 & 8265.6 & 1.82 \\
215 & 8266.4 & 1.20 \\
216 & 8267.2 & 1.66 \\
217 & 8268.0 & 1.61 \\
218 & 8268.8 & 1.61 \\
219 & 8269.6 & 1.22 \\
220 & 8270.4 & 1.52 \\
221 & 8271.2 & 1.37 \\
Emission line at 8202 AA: H-alpha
